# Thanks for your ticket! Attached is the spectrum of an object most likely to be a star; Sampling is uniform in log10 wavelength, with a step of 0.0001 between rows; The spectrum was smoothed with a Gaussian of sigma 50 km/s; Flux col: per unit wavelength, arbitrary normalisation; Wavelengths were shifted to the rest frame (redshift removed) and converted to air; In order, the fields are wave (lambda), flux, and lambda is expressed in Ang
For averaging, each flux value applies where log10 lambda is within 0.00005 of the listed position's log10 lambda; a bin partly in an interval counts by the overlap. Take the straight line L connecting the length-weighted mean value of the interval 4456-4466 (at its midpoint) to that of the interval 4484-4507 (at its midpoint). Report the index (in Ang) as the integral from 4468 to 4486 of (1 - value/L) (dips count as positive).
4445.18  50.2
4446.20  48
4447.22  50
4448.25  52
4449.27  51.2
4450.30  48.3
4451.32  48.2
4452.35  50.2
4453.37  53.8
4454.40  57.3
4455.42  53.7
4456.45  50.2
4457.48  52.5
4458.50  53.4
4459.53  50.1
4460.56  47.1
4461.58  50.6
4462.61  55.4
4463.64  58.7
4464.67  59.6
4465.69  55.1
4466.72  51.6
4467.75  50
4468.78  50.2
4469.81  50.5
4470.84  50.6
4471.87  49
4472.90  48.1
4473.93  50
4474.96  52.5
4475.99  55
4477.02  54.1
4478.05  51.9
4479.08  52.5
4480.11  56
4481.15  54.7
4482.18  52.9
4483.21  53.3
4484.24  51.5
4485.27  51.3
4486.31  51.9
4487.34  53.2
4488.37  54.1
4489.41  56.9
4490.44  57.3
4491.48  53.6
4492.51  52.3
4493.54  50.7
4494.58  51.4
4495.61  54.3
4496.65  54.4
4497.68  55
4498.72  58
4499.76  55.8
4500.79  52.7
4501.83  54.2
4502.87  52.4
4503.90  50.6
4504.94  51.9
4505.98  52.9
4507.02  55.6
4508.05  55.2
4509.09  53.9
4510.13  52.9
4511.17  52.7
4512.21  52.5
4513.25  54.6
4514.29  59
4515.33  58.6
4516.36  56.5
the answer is 0.5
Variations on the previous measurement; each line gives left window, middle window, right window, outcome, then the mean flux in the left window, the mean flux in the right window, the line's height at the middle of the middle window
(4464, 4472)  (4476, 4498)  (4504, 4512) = -0.3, 52.3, 53.3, 52.8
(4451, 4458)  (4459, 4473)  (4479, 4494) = 0.2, 52.4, 53.5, 52.8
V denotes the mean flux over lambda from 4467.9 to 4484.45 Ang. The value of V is 52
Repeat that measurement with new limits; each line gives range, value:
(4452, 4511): 53.1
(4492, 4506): 53.3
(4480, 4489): 53.1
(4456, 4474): 51.9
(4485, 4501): 54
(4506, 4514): 54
